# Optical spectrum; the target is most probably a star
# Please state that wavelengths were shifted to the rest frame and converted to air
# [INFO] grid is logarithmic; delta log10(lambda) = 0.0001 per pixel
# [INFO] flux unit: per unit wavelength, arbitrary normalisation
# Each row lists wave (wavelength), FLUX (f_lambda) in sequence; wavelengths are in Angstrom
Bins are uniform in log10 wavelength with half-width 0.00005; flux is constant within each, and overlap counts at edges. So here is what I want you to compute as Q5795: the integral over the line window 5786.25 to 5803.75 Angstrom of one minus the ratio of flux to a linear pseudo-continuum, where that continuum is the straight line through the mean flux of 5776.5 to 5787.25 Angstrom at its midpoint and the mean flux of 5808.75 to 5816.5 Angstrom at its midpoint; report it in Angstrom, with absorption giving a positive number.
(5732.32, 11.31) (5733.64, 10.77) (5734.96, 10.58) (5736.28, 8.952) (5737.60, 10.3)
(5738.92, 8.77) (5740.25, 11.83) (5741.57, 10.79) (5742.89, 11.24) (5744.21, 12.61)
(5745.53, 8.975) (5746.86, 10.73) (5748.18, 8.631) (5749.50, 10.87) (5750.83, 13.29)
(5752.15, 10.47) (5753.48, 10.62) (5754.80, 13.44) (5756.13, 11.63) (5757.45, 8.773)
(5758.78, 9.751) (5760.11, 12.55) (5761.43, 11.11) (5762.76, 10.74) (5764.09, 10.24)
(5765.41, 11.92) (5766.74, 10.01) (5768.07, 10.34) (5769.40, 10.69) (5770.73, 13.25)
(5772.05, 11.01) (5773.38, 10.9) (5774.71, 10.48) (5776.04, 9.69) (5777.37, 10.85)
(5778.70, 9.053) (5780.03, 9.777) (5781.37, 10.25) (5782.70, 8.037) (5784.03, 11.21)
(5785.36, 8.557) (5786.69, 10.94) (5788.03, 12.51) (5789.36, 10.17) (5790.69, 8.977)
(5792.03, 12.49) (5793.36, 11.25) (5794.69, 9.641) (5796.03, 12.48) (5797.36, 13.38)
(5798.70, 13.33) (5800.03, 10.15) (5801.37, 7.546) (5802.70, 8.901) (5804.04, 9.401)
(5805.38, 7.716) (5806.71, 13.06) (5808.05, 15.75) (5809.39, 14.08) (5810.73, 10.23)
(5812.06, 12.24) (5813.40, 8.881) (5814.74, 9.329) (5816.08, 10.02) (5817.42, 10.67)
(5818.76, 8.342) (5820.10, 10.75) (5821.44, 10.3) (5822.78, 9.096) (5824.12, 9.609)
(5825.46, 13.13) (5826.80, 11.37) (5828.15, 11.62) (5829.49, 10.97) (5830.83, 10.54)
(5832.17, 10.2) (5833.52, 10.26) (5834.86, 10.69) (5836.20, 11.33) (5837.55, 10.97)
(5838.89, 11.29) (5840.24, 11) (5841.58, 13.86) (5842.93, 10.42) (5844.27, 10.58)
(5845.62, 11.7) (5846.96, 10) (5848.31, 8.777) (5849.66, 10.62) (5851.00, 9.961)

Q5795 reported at -1.1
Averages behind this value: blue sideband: 9.82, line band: 10.9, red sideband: 10.8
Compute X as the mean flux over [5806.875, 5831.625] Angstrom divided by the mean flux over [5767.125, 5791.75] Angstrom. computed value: 1.1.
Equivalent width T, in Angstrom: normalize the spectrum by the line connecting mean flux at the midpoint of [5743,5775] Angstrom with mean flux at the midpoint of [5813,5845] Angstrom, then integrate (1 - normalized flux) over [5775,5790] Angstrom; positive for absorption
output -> 1.0 Angstrom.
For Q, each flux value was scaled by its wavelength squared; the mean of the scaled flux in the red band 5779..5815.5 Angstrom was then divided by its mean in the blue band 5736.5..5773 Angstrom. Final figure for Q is 1.0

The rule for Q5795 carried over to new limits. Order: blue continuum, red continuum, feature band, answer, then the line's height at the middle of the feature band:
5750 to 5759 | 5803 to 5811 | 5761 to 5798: 2.3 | 11.4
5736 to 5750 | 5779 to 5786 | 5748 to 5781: -3.0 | 9.92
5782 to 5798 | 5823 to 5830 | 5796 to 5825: 0.9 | 11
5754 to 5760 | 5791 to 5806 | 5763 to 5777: 0.0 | 10.9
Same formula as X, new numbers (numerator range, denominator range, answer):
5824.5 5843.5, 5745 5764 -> 1.04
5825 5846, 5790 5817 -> 1.03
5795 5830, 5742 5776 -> 0.99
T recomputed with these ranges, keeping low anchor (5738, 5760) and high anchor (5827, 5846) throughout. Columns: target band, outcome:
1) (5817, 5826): 0.7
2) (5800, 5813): 0.1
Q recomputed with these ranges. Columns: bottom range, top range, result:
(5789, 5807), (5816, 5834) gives 1.00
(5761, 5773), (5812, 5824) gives 0.91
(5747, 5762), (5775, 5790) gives 0.93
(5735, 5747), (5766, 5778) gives 1.04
